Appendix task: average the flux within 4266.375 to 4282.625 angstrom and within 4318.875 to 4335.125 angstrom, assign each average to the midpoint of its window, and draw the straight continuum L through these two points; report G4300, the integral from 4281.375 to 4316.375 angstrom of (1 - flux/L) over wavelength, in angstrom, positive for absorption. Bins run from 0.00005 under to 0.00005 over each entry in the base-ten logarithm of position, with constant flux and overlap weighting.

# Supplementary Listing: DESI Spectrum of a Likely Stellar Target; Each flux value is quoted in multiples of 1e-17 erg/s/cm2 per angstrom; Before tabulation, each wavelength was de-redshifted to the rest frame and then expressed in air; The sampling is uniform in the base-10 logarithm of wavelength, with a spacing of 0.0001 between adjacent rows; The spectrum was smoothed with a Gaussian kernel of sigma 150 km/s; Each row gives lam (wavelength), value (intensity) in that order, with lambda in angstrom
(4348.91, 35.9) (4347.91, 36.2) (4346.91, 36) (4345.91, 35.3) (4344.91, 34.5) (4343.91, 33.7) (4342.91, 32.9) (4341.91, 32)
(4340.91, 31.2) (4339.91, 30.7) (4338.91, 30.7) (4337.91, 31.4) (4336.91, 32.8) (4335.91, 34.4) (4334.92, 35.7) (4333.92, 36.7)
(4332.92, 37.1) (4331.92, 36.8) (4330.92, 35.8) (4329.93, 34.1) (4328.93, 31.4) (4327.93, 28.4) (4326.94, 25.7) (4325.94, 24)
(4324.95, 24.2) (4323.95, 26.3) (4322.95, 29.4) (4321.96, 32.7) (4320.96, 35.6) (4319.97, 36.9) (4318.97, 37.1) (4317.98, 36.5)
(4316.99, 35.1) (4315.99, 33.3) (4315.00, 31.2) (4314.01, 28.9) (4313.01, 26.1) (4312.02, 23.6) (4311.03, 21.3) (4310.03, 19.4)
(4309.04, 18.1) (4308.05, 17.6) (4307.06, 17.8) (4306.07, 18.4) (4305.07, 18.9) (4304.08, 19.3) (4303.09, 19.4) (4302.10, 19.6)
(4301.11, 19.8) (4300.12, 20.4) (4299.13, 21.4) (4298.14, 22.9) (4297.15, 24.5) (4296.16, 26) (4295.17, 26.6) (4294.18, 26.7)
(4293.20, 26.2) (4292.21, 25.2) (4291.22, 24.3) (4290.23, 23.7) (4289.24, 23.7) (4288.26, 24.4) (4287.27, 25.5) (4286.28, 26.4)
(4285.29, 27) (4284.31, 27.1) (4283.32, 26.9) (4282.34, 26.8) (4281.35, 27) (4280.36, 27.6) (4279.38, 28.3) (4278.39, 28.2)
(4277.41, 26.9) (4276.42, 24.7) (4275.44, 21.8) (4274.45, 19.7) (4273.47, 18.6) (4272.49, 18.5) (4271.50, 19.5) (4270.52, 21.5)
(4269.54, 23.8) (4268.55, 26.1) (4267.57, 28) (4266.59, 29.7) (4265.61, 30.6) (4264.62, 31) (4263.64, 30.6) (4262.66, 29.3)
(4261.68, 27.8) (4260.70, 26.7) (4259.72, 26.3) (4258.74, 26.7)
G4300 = 5.2 angstrom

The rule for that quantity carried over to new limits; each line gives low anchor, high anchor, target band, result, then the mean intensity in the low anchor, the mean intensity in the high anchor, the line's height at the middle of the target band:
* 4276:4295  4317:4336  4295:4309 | 3.90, 26.1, 32.6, 28.7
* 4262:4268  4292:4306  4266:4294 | 1.57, 29.8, 22.5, 26.6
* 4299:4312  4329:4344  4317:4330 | -1.70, 19.4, 33.7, 27.7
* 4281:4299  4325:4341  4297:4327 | 3.82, 25.5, 32.1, 28.9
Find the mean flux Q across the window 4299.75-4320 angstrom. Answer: 24.5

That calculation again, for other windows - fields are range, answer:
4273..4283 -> 25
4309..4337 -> 30.8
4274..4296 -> 25.7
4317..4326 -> 32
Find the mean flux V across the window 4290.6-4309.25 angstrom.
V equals 21.8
